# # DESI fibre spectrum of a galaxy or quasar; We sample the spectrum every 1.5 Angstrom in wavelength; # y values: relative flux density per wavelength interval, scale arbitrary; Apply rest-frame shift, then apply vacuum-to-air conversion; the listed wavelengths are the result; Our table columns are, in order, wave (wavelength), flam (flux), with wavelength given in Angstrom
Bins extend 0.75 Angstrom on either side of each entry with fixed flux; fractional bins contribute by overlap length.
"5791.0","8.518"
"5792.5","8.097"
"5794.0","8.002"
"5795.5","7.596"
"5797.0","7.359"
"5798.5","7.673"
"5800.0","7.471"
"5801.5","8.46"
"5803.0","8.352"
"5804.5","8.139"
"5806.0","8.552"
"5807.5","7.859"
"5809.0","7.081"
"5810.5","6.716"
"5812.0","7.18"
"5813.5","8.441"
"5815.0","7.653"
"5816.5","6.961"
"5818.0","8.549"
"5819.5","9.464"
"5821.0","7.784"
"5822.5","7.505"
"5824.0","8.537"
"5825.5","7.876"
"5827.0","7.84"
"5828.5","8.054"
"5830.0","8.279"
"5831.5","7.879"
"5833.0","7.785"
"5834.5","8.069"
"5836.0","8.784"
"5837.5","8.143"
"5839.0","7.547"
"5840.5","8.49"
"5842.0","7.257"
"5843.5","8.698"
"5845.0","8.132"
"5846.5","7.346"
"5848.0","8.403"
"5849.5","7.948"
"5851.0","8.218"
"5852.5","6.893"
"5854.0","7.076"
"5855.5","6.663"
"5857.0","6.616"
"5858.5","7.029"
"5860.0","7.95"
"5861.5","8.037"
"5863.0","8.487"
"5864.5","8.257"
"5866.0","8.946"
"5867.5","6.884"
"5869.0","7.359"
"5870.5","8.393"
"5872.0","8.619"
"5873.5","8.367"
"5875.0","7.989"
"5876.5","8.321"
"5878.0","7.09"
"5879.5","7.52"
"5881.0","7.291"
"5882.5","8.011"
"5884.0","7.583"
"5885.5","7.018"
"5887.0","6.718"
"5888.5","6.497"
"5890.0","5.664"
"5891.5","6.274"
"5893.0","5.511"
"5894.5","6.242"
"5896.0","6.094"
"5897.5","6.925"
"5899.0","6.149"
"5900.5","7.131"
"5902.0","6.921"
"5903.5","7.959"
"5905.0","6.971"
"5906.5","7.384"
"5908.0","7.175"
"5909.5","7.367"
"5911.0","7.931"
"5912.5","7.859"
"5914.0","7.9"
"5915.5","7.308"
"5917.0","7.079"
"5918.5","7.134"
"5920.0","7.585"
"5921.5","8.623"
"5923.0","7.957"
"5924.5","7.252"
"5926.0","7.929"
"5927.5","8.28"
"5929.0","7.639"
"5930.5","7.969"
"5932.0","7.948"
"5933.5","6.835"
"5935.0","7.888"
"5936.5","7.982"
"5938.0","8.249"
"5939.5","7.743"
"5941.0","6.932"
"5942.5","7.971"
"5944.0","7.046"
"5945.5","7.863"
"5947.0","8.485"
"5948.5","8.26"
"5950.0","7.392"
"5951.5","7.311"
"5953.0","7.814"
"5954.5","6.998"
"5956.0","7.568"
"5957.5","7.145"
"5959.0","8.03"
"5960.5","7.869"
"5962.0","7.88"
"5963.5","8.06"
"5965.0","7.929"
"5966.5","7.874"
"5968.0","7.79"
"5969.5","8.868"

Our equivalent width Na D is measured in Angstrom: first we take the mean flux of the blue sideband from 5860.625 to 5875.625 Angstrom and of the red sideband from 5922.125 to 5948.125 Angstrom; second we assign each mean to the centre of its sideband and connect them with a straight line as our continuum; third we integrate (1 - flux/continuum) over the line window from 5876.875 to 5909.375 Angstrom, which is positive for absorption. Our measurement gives 4.51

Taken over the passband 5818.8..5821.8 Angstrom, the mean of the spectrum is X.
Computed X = 8.59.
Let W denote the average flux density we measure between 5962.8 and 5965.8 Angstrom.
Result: 7.99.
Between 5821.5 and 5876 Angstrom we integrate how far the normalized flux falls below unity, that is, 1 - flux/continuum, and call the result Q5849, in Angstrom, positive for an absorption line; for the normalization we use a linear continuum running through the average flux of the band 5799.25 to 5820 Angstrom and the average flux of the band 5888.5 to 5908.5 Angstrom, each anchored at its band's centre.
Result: -4.2 Angstrom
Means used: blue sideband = 7.9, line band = 7.9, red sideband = 6.63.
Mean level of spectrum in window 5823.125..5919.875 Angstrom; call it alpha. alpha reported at 7.53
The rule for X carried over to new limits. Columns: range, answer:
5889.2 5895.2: 5.92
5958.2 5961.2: 7.94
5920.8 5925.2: 7.94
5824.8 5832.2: 7.99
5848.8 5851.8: 8.07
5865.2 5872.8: 8.04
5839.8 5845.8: 8.13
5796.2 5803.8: 7.86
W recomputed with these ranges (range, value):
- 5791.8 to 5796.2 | 7.9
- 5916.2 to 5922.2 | 7.59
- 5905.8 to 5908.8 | 7.28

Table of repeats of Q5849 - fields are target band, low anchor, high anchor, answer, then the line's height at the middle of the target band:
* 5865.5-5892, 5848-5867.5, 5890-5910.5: -0.9 Angstrom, 7.22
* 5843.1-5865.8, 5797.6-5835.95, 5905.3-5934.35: 0.3 Angstrom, 7.83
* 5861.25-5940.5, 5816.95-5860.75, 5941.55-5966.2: 3.3 Angstrom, 7.8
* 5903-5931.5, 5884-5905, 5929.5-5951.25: -1.9 Angstrom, 7.17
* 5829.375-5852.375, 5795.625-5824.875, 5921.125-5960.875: -0.6 Angstrom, 7.84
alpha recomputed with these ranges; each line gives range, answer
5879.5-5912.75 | 6.94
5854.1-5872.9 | 7.75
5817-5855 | 8.01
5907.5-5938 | 7.7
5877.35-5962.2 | 7.39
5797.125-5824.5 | 7.89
